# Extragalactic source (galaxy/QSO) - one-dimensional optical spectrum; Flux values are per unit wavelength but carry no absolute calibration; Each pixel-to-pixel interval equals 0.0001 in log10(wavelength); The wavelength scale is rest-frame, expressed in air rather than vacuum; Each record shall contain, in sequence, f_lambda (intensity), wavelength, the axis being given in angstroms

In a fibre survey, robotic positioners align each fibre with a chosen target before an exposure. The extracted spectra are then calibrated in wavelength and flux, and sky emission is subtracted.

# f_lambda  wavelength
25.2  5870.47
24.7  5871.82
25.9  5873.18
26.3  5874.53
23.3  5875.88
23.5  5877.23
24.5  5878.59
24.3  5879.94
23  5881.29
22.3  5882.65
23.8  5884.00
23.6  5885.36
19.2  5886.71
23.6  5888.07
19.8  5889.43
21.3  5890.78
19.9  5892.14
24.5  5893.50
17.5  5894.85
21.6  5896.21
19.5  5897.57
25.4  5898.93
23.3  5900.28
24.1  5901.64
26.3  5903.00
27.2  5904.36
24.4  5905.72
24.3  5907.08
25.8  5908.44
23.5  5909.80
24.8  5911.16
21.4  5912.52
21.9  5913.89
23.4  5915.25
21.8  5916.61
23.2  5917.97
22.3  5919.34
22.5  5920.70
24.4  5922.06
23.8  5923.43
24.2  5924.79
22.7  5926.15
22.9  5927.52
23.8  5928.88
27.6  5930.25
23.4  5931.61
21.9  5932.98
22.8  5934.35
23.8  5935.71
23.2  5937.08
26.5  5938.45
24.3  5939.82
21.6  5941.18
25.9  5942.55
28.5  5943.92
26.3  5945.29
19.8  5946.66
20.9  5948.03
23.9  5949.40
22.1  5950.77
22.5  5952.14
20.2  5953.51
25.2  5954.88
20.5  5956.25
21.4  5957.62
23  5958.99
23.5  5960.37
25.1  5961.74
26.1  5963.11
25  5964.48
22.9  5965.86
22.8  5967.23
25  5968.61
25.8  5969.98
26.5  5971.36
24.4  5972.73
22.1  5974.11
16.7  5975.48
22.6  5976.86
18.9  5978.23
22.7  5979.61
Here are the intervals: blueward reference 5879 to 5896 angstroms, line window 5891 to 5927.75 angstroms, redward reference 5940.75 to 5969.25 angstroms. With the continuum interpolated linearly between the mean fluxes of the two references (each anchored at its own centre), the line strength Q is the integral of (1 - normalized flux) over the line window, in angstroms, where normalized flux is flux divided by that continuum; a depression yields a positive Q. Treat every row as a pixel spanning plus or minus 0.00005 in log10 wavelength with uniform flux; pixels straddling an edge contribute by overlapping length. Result -1.2 angstroms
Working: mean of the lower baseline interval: 21.9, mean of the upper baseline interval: 23.4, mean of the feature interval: 23.2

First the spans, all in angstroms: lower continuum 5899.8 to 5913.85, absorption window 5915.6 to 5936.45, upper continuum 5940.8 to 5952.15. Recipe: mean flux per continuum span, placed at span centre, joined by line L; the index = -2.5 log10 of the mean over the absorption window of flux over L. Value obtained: 0.03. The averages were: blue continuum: 24.4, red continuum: 23.6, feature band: 23.4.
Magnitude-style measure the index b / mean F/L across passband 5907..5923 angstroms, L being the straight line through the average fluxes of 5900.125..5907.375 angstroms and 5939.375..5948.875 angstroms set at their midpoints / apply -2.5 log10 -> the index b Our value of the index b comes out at 0.07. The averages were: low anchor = 25.1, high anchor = 23.9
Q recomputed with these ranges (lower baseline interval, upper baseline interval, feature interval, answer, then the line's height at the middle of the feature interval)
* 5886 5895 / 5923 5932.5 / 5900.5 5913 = -1.3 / 22.3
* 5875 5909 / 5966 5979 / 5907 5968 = -1.6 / 22.9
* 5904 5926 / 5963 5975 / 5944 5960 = 1.0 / 24.1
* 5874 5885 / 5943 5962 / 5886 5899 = 1.5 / 23.7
